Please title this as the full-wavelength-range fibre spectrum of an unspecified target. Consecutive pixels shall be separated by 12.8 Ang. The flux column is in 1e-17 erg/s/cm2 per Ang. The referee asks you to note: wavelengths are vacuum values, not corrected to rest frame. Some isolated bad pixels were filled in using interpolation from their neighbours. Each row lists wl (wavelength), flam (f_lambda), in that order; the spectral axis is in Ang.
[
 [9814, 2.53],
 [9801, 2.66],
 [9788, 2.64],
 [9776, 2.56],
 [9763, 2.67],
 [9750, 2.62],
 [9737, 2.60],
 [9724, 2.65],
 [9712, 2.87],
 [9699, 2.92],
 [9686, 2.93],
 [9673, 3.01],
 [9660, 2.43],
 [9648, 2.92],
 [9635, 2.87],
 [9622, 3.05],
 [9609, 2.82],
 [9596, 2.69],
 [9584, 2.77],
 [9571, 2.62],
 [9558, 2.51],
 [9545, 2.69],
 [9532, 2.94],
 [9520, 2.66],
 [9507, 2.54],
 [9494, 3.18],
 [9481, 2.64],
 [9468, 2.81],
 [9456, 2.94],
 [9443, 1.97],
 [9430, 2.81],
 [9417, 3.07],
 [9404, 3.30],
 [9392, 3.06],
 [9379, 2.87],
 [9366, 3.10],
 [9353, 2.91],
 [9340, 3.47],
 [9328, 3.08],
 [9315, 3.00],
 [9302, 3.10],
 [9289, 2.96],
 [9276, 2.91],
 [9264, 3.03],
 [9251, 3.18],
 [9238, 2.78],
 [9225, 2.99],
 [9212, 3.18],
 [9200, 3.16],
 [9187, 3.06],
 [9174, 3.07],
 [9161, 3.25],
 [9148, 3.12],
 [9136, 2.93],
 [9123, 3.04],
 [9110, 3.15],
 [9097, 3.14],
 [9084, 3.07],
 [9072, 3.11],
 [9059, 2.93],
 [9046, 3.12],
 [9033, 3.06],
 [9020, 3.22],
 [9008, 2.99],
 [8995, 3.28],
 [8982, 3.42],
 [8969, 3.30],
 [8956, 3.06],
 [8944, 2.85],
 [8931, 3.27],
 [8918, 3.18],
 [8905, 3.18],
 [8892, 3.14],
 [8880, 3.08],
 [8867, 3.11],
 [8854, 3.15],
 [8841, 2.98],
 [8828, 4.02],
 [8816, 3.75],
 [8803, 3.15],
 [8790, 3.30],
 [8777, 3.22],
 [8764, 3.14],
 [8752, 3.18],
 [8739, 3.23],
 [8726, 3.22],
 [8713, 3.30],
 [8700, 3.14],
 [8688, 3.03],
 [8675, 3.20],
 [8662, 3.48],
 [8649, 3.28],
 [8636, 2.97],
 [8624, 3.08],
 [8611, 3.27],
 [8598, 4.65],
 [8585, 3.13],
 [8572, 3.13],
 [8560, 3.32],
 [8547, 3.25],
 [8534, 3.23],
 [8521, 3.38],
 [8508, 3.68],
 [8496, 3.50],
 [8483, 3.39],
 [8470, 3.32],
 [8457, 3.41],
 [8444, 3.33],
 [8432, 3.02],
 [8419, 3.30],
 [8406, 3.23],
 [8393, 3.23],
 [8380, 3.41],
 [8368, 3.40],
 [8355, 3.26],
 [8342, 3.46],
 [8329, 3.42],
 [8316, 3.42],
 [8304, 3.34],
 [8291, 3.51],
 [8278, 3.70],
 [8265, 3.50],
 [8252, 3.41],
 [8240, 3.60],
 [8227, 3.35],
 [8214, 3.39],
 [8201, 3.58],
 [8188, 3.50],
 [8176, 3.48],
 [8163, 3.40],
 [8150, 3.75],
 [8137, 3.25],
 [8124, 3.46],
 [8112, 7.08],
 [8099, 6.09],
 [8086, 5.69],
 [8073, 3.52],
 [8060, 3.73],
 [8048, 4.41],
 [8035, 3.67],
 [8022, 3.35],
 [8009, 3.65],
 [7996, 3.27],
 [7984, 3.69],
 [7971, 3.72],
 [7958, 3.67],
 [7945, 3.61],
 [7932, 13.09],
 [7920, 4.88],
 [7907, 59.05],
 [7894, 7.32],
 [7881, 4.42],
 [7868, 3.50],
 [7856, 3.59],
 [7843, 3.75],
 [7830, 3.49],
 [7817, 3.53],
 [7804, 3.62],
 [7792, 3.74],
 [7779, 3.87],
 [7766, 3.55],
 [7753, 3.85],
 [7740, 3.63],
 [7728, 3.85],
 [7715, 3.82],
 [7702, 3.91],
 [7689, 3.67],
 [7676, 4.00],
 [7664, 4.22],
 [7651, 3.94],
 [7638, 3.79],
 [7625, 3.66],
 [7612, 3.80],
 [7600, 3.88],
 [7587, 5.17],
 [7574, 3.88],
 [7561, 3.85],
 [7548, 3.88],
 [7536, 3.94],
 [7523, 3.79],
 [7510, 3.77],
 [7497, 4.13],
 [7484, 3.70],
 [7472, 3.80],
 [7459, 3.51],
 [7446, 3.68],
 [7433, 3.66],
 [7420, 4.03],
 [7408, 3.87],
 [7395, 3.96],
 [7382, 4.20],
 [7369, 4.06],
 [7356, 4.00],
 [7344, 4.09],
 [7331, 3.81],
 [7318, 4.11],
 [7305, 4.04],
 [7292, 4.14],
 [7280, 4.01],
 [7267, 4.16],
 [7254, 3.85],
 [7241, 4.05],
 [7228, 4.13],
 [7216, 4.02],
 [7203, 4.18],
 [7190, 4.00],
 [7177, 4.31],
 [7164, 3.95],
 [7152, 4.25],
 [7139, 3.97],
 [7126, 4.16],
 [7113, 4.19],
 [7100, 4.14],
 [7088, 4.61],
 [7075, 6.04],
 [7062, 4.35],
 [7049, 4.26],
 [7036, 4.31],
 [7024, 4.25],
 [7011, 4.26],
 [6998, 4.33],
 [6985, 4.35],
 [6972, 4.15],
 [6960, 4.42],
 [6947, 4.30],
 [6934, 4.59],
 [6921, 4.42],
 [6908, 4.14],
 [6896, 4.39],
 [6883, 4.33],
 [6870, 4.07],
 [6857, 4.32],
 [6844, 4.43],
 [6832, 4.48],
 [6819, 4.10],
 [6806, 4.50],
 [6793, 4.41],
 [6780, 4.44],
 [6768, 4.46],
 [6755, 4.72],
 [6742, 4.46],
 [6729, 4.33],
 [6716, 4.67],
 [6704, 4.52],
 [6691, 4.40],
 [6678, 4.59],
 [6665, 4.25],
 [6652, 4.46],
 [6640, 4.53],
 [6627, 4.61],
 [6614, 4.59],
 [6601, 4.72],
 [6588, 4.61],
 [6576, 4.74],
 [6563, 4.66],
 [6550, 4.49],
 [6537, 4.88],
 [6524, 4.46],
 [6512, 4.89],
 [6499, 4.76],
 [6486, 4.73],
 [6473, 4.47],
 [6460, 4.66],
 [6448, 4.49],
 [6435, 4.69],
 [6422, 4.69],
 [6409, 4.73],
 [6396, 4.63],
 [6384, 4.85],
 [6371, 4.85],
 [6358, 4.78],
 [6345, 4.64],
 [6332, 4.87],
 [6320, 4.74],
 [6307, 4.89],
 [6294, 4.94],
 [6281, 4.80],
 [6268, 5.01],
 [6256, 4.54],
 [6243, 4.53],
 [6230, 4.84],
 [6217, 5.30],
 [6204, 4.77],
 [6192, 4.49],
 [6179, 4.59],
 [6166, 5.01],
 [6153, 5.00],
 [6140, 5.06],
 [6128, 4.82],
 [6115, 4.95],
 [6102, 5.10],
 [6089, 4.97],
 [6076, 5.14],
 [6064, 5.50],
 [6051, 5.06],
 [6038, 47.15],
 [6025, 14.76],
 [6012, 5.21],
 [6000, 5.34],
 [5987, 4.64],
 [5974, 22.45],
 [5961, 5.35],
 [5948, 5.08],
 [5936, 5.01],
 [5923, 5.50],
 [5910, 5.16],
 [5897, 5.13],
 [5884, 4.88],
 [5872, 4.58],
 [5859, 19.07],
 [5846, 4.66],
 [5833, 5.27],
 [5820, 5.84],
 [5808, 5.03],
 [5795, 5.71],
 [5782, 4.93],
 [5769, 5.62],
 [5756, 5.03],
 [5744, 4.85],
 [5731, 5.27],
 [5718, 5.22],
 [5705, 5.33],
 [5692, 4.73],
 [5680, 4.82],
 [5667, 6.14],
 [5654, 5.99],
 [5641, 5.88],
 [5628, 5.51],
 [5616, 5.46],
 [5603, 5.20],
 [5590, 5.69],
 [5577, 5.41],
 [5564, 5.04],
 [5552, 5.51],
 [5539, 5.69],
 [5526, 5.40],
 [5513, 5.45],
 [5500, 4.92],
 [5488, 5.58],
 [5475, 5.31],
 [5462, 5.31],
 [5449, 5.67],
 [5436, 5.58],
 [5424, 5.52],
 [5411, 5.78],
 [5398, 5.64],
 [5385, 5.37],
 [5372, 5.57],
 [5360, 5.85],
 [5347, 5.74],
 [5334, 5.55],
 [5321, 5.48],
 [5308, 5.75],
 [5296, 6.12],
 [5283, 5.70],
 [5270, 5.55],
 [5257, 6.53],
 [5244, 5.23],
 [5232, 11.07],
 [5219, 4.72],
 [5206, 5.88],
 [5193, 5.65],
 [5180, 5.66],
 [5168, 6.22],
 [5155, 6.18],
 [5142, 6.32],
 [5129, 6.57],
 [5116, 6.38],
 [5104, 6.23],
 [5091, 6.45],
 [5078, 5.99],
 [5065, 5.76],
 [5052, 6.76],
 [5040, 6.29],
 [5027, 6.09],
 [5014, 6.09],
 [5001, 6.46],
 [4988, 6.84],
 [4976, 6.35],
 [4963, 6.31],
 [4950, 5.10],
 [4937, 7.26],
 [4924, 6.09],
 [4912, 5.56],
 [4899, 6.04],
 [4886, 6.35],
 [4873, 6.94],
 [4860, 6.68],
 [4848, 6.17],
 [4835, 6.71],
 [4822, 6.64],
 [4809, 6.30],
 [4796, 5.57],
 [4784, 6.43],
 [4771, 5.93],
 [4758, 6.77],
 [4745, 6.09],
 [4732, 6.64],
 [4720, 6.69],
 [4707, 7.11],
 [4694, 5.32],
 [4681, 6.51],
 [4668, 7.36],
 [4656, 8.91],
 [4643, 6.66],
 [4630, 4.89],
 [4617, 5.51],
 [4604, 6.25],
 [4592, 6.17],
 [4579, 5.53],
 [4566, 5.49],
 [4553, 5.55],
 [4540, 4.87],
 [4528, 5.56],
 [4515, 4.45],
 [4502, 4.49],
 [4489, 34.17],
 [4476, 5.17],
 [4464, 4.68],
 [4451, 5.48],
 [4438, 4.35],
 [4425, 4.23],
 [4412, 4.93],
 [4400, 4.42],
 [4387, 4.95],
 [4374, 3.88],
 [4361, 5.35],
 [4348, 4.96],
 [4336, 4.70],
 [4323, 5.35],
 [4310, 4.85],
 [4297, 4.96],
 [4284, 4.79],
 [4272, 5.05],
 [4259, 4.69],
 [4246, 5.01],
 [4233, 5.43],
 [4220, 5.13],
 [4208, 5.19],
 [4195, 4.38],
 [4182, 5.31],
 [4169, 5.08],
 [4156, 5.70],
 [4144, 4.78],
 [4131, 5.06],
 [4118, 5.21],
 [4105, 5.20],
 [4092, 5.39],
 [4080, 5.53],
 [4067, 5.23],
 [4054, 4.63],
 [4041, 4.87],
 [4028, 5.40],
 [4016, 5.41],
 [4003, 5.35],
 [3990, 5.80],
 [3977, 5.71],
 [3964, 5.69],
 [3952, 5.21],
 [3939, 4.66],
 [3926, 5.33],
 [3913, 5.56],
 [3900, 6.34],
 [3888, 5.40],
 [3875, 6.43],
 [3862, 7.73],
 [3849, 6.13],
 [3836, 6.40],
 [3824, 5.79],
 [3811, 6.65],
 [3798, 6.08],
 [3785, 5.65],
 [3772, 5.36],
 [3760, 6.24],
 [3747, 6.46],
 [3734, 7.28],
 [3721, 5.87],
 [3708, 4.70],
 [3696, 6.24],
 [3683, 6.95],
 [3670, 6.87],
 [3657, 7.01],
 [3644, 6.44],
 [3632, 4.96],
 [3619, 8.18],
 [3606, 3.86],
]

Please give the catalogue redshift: 0.20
